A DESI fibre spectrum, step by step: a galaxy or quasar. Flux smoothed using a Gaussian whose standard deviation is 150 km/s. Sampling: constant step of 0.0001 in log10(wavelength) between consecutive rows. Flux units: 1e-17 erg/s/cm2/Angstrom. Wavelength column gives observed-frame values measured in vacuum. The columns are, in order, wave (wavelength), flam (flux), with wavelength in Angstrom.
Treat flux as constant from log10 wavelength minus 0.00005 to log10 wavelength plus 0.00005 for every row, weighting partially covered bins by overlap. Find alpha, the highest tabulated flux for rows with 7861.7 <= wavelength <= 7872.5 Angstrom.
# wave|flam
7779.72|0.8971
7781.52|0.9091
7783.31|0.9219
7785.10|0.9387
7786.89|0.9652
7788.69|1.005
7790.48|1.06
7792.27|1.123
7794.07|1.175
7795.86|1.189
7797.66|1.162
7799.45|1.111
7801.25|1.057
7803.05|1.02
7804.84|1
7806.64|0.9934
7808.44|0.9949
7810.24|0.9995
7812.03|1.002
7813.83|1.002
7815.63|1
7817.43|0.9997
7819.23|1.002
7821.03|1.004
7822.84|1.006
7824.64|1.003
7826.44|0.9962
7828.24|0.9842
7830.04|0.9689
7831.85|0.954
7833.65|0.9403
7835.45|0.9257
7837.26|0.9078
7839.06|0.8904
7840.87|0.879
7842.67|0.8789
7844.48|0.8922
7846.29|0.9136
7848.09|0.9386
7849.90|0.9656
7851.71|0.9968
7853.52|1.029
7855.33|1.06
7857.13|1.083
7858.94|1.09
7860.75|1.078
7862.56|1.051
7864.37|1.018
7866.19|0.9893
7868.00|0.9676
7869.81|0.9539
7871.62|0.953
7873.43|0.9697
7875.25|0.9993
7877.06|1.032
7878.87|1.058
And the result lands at 1.051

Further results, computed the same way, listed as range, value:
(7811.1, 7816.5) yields 1.002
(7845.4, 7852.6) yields 0.9968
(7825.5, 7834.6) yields 0.9962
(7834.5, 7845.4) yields 0.9257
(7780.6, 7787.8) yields 0.9652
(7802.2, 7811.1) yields 1.02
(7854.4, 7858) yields 1.083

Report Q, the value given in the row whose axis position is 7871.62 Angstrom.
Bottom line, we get 0.953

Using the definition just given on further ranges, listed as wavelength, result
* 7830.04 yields 0.9689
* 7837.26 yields 0.9078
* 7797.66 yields 1.162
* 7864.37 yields 1.018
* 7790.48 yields 1.06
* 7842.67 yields 0.8789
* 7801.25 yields 1.057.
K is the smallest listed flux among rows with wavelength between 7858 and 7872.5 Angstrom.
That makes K 0.953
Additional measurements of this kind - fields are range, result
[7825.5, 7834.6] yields 0.9403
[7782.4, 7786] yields 0.9219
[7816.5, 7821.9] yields 0.9997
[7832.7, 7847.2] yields 0.8789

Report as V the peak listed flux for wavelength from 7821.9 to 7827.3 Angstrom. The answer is 1.006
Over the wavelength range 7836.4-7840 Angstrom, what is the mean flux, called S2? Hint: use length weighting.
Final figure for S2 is 0.899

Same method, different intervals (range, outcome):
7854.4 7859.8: 1.08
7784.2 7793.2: 1.02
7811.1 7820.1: 1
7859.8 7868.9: 1.02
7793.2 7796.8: 1.18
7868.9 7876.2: 0.97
